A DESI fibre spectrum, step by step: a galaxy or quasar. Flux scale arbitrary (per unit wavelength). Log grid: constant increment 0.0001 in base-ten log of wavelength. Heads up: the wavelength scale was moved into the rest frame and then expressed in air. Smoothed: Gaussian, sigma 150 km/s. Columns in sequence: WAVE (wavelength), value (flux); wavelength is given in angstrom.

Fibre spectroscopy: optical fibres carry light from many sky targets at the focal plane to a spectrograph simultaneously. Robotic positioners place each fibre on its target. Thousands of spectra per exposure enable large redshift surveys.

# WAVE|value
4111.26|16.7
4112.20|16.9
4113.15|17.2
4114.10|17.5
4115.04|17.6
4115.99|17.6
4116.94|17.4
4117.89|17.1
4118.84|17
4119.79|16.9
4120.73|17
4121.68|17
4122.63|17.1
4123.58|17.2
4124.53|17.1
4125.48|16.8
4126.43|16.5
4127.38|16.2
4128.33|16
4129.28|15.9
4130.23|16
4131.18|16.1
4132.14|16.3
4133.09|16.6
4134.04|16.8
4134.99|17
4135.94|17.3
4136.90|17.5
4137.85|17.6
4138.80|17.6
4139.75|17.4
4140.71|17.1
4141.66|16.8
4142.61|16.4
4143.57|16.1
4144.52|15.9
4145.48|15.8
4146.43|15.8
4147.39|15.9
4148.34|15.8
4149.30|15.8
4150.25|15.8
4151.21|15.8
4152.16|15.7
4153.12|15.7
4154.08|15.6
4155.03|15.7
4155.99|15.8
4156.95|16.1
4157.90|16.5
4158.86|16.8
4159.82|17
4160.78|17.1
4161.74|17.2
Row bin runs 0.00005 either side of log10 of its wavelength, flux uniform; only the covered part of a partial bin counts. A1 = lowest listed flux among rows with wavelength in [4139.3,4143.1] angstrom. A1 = 16.4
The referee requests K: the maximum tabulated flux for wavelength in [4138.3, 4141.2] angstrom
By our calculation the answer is 17.6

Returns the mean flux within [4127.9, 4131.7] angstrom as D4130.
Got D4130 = 16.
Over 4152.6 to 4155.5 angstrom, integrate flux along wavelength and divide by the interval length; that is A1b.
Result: 15.7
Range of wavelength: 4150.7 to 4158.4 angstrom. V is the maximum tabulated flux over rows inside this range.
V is 16.5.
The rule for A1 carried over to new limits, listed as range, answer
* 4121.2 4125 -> 17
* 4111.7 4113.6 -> 16.9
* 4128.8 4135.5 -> 15.9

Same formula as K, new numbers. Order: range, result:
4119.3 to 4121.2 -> 17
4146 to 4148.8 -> 15.9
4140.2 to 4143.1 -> 17.1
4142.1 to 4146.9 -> 16.4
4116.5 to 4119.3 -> 17.4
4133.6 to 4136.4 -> 17.3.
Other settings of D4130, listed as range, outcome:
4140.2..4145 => 16.5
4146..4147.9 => 15.8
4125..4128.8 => 16.4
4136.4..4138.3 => 17.5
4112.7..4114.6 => 17.4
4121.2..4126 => 17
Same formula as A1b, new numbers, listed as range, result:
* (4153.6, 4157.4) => 15.8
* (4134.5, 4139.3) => 17.4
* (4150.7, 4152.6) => 15.8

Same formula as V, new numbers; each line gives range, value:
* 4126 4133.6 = 16.6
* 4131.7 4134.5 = 16.8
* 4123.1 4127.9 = 17.2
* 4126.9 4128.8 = 16.2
